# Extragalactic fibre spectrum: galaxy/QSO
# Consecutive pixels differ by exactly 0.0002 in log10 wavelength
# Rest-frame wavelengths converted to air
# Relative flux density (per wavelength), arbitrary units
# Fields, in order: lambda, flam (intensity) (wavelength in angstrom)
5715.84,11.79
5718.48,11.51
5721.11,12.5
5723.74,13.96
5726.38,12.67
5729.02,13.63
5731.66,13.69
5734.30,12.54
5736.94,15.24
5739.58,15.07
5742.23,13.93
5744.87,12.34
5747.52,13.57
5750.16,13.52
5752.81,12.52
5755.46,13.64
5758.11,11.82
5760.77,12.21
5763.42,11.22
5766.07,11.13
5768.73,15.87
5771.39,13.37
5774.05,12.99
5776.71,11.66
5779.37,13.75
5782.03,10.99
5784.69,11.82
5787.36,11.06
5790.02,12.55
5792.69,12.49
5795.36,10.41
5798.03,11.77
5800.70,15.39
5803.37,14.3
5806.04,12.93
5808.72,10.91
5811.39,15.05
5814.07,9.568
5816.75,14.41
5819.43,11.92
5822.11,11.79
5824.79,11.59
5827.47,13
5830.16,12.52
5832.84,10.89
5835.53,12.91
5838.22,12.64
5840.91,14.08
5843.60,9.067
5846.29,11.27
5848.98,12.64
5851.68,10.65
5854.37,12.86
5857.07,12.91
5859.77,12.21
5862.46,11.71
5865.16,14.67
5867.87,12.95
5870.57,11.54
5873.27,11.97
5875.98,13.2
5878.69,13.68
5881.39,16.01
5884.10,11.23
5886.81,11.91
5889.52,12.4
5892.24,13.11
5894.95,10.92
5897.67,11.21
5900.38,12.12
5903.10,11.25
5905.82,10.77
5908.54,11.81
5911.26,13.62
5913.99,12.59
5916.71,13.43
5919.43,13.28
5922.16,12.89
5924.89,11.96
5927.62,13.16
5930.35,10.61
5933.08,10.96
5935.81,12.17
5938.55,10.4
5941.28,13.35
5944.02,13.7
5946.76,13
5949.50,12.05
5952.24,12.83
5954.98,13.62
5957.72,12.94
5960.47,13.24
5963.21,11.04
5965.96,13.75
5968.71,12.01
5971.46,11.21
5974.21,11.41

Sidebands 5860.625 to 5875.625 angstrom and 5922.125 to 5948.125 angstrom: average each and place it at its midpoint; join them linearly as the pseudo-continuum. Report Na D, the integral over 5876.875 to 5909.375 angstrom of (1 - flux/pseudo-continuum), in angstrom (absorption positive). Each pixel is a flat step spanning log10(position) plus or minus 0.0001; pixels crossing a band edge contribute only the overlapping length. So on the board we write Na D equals 0.6 angstrom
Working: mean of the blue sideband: 12.6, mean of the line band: 12.2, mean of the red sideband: 12.2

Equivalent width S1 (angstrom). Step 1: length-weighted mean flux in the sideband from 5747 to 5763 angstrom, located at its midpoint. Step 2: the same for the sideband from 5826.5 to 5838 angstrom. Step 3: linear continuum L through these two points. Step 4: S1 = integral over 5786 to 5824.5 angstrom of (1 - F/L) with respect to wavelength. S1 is 0.1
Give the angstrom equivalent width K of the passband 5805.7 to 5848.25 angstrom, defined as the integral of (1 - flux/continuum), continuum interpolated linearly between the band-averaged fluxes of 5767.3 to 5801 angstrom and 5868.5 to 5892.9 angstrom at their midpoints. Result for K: 1.7 angstrom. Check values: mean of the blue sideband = 12.5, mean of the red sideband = 12.8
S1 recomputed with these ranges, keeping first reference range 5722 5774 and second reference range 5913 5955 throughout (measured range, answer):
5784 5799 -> 1.59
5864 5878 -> -0.17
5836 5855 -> 1.39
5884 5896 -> 0.61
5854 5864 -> 0.28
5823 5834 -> 0.77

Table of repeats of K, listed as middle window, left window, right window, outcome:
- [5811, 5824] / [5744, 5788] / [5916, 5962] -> 0.3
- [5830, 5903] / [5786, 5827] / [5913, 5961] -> 0.9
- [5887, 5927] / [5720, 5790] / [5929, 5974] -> 0.6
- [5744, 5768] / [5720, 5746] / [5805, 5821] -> 1.3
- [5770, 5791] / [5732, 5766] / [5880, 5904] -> 1.0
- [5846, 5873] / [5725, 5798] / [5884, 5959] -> 0.2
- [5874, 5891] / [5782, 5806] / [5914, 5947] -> -0.9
